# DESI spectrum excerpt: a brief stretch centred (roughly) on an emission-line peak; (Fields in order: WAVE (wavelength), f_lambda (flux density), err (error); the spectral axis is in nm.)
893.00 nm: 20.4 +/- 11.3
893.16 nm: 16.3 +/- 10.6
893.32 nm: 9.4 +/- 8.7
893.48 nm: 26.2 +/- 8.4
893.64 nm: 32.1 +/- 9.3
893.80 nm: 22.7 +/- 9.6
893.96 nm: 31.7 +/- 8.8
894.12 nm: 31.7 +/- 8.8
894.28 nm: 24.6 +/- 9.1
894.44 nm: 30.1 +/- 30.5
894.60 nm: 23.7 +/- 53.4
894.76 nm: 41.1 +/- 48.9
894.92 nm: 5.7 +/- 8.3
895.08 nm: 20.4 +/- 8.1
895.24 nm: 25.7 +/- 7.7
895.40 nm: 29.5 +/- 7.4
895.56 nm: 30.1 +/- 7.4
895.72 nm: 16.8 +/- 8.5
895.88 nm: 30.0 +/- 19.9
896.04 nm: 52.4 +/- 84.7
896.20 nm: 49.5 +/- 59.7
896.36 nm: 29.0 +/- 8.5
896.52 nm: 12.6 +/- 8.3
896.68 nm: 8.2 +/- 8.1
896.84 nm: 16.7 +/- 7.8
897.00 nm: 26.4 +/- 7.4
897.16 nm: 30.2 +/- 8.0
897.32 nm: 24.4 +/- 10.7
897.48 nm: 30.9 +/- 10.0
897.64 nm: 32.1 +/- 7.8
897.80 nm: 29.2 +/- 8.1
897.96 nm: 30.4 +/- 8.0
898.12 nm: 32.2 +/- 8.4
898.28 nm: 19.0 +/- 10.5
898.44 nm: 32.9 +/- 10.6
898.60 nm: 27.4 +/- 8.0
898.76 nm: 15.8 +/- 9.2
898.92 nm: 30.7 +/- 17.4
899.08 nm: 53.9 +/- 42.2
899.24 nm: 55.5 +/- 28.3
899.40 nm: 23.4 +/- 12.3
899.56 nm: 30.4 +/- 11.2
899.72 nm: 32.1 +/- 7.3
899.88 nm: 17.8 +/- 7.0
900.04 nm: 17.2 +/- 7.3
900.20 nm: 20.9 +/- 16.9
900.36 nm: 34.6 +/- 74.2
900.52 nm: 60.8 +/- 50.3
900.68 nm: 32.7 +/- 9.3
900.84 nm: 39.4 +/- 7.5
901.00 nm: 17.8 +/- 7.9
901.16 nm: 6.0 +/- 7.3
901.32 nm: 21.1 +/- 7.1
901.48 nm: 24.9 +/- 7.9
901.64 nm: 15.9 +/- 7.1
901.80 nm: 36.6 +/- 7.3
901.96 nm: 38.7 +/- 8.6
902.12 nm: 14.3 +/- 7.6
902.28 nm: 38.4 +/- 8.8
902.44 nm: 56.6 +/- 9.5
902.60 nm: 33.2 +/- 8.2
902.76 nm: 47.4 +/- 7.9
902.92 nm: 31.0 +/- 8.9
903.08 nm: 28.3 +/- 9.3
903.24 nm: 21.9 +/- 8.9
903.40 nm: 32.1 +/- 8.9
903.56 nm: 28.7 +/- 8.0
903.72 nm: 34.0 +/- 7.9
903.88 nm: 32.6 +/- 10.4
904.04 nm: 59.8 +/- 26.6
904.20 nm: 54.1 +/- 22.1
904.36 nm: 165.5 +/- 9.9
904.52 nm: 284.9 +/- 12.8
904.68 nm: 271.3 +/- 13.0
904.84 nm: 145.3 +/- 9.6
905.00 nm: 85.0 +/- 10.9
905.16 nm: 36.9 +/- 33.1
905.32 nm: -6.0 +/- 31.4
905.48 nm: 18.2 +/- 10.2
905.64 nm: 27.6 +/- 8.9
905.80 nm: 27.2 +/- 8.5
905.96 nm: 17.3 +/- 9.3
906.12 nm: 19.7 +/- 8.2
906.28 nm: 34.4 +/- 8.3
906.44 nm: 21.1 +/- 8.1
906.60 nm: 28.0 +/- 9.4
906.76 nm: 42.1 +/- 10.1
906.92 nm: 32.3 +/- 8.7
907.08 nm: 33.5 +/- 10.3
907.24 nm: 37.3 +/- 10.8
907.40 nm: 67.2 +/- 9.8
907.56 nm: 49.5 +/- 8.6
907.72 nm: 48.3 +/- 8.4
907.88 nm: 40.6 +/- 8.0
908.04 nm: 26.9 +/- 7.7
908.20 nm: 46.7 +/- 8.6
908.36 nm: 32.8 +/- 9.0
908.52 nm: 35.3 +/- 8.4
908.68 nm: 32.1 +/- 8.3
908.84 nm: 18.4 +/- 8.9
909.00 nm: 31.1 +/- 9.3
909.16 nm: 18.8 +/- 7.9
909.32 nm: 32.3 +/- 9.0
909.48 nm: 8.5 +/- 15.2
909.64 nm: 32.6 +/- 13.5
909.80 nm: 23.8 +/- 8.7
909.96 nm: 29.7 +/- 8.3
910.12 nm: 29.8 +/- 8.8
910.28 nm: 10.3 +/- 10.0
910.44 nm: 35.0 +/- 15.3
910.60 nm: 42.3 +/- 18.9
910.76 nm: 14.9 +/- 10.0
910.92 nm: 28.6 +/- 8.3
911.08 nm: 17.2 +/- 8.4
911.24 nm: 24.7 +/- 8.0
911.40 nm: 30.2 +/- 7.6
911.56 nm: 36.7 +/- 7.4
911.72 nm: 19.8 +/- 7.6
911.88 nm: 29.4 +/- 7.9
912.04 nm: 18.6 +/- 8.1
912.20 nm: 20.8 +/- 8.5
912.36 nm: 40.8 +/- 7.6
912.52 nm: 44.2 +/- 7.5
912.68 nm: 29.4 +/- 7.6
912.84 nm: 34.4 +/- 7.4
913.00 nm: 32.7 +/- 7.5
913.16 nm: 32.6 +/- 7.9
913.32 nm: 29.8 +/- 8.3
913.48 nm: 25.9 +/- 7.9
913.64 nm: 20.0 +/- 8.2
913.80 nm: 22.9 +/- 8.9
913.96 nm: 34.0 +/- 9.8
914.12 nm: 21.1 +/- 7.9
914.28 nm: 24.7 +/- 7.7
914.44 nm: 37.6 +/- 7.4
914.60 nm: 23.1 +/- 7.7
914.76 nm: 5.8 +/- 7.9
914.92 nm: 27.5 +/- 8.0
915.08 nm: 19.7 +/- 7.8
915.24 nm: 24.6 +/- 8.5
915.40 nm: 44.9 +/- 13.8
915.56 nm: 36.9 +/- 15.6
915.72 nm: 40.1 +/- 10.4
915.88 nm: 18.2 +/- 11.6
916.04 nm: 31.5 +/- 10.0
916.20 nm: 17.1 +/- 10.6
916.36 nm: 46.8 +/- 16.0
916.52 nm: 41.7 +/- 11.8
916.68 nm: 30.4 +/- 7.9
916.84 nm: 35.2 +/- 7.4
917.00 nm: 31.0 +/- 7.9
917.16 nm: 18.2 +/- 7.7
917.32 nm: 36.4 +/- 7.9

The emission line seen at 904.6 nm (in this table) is Halpha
